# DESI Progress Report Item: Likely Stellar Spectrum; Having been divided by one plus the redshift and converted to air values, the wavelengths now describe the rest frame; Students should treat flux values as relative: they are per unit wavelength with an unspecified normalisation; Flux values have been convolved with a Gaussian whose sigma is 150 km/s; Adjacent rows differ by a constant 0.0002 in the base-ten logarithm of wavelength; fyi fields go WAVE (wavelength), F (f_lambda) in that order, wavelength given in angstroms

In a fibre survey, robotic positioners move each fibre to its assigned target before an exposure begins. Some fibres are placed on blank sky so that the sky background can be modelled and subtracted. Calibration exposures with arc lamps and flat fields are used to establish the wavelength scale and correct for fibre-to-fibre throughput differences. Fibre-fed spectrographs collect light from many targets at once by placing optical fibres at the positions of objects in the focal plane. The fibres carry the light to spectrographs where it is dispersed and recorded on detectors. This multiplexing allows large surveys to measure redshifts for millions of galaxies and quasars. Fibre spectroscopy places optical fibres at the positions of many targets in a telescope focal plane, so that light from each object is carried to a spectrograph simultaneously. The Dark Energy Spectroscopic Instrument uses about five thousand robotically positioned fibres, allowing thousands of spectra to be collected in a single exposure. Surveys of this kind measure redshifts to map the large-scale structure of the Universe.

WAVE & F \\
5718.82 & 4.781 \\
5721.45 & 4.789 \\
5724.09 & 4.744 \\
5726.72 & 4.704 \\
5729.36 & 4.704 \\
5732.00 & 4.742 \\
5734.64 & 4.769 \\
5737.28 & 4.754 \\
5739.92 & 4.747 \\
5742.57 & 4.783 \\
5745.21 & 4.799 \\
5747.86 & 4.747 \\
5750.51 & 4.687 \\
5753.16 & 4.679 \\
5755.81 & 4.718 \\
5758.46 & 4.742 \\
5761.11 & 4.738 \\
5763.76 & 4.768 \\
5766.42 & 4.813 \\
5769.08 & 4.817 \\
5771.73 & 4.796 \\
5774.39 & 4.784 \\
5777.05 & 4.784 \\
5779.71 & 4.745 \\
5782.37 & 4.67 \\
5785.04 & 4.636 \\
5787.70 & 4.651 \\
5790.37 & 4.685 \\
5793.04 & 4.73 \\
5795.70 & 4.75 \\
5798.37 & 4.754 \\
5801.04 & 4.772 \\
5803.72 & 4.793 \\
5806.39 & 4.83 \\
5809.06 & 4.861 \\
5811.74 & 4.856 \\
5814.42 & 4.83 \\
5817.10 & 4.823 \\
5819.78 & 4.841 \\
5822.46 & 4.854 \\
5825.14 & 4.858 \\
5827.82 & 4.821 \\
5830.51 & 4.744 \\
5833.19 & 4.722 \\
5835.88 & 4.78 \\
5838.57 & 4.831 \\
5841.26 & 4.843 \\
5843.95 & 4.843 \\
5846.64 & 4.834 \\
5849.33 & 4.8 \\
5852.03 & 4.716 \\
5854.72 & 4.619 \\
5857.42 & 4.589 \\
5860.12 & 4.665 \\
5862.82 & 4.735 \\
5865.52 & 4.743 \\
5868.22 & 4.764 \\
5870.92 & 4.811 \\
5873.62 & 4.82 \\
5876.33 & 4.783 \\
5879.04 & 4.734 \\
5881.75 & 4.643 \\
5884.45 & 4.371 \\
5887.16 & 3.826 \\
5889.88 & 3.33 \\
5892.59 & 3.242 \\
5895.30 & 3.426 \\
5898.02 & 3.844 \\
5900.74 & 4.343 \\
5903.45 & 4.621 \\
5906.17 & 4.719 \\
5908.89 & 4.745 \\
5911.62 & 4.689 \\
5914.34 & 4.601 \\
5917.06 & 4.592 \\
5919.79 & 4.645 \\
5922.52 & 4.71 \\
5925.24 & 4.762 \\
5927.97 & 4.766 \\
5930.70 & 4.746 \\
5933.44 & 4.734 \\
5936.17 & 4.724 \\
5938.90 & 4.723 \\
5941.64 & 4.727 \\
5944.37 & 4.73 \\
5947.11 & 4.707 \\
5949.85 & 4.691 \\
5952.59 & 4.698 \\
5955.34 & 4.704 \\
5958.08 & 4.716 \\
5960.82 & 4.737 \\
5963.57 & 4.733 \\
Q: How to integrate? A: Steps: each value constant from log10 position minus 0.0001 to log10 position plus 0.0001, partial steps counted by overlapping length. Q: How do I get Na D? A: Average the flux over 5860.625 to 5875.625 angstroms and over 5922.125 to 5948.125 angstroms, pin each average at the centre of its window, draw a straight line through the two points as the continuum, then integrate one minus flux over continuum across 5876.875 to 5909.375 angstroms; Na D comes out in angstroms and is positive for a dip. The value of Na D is 4.12 angstroms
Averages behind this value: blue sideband 4.77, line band 4.15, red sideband 4.74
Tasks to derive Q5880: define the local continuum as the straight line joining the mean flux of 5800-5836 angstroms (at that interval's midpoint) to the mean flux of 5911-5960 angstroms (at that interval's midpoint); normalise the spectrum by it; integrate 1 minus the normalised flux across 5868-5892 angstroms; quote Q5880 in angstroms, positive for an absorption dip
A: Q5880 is 1.8 angstroms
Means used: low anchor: 4.81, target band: 4.4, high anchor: 4.7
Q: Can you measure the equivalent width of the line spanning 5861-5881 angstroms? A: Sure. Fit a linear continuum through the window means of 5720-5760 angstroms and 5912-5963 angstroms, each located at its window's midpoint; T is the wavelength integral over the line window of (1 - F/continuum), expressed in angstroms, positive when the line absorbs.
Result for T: -0.2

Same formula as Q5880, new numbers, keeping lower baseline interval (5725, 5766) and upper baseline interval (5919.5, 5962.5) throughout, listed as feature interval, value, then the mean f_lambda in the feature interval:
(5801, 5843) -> -0.75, 4.82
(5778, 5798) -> 0.16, 4.7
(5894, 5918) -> 1.67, 4.4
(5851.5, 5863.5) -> 0.18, 4.66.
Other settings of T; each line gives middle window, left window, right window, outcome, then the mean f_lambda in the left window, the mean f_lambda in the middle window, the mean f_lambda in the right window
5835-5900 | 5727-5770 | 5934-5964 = 3.5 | 4.75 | 4.48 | 4.72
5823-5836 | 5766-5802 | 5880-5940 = -0.5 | 4.74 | 4.79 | 4.4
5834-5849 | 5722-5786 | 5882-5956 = -0.7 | 4.75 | 4.82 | 4.46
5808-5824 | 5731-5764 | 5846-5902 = -1.0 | 4.74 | 4.84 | 4.4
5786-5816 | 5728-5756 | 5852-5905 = -1.3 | 4.74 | 4.77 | 4.37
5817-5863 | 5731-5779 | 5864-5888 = -1.0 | 4.76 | 4.77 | 4.63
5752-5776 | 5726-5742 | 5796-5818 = 0.0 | 4.74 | 4.76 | 4.81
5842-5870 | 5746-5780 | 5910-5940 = -0.1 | 4.76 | 4.74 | 4.7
